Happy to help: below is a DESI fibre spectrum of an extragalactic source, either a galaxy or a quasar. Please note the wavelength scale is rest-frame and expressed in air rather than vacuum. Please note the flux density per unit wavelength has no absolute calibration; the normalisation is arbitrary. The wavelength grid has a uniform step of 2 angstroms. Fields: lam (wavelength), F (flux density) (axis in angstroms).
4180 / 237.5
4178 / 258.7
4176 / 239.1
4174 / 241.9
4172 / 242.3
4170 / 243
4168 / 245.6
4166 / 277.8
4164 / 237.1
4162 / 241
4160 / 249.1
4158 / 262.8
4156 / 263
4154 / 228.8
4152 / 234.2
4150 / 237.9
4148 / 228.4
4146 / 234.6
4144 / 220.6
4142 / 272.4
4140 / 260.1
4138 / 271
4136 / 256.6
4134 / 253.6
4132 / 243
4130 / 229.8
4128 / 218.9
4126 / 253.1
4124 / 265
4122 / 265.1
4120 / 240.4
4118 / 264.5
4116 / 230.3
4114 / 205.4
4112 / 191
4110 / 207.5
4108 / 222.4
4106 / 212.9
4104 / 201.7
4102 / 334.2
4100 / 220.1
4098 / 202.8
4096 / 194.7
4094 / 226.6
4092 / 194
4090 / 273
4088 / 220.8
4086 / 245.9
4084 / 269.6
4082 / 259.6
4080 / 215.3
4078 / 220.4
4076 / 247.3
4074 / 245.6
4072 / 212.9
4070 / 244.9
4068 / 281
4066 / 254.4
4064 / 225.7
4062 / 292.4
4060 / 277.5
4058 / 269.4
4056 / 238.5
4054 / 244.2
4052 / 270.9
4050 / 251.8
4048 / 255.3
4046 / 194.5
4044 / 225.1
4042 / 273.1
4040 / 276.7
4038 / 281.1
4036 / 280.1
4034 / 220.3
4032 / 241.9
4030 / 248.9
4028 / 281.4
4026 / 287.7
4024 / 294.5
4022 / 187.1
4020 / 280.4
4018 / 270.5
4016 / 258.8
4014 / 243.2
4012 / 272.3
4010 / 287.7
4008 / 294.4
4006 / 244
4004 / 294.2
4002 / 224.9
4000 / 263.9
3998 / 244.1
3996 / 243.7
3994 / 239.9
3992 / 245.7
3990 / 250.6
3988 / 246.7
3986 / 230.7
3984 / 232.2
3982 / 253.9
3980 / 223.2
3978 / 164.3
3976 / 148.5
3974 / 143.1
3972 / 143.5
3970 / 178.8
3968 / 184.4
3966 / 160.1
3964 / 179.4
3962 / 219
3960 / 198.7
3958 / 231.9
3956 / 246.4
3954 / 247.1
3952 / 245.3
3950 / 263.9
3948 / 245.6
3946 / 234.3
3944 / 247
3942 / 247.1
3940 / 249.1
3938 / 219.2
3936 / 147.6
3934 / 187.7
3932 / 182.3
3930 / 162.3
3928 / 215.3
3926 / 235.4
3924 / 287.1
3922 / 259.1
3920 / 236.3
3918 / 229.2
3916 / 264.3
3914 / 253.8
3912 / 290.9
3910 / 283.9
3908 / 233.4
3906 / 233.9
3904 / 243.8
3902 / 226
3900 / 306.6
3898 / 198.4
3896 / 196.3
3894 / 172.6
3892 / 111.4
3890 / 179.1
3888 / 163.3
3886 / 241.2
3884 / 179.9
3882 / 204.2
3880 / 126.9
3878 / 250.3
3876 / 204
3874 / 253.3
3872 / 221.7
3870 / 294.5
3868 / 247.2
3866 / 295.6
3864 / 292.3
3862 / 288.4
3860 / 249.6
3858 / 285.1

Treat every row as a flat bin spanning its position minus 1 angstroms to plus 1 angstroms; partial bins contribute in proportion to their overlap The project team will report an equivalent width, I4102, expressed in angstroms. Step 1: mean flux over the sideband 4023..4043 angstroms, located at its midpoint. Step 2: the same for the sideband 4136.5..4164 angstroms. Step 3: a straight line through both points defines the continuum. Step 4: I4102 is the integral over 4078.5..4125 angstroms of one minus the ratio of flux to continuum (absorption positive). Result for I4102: 4.09 angstroms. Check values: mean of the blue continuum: 269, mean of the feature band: 233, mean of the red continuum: 246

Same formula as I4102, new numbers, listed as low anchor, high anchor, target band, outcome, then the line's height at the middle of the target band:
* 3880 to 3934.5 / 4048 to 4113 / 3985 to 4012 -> -2.9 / 230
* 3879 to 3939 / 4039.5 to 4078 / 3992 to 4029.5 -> -3.4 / 239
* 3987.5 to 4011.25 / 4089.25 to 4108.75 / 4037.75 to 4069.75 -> -2.0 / 241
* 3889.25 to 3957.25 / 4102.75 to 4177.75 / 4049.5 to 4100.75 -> -1.1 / 237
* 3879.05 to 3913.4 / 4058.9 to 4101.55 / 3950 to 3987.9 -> 3.2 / 223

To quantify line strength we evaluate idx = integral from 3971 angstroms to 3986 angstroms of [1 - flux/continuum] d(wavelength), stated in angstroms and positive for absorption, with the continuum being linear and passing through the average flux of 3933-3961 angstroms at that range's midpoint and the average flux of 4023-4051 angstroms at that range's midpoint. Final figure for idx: 3.1 angstroms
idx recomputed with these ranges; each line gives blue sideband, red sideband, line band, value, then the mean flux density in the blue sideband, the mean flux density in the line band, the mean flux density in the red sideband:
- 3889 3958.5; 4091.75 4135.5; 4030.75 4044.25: -1.63 angstroms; 229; 259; 232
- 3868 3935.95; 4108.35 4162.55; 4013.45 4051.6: -3.79 angstroms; 221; 256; 242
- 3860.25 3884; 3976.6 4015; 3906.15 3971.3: 4.55 angstroms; 241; 227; 246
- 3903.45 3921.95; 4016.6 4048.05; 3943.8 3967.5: 2.70 angstroms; 253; 225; 256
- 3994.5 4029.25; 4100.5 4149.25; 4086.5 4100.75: 1.56 angstroms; 263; 220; 241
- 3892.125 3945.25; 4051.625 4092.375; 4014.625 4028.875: -1.36 angstroms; 229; 265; 248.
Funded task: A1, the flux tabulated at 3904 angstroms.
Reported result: 243.8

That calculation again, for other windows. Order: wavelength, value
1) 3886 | 241.2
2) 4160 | 249.1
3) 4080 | 215.3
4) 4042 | 273.1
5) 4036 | 280.1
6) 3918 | 229.2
